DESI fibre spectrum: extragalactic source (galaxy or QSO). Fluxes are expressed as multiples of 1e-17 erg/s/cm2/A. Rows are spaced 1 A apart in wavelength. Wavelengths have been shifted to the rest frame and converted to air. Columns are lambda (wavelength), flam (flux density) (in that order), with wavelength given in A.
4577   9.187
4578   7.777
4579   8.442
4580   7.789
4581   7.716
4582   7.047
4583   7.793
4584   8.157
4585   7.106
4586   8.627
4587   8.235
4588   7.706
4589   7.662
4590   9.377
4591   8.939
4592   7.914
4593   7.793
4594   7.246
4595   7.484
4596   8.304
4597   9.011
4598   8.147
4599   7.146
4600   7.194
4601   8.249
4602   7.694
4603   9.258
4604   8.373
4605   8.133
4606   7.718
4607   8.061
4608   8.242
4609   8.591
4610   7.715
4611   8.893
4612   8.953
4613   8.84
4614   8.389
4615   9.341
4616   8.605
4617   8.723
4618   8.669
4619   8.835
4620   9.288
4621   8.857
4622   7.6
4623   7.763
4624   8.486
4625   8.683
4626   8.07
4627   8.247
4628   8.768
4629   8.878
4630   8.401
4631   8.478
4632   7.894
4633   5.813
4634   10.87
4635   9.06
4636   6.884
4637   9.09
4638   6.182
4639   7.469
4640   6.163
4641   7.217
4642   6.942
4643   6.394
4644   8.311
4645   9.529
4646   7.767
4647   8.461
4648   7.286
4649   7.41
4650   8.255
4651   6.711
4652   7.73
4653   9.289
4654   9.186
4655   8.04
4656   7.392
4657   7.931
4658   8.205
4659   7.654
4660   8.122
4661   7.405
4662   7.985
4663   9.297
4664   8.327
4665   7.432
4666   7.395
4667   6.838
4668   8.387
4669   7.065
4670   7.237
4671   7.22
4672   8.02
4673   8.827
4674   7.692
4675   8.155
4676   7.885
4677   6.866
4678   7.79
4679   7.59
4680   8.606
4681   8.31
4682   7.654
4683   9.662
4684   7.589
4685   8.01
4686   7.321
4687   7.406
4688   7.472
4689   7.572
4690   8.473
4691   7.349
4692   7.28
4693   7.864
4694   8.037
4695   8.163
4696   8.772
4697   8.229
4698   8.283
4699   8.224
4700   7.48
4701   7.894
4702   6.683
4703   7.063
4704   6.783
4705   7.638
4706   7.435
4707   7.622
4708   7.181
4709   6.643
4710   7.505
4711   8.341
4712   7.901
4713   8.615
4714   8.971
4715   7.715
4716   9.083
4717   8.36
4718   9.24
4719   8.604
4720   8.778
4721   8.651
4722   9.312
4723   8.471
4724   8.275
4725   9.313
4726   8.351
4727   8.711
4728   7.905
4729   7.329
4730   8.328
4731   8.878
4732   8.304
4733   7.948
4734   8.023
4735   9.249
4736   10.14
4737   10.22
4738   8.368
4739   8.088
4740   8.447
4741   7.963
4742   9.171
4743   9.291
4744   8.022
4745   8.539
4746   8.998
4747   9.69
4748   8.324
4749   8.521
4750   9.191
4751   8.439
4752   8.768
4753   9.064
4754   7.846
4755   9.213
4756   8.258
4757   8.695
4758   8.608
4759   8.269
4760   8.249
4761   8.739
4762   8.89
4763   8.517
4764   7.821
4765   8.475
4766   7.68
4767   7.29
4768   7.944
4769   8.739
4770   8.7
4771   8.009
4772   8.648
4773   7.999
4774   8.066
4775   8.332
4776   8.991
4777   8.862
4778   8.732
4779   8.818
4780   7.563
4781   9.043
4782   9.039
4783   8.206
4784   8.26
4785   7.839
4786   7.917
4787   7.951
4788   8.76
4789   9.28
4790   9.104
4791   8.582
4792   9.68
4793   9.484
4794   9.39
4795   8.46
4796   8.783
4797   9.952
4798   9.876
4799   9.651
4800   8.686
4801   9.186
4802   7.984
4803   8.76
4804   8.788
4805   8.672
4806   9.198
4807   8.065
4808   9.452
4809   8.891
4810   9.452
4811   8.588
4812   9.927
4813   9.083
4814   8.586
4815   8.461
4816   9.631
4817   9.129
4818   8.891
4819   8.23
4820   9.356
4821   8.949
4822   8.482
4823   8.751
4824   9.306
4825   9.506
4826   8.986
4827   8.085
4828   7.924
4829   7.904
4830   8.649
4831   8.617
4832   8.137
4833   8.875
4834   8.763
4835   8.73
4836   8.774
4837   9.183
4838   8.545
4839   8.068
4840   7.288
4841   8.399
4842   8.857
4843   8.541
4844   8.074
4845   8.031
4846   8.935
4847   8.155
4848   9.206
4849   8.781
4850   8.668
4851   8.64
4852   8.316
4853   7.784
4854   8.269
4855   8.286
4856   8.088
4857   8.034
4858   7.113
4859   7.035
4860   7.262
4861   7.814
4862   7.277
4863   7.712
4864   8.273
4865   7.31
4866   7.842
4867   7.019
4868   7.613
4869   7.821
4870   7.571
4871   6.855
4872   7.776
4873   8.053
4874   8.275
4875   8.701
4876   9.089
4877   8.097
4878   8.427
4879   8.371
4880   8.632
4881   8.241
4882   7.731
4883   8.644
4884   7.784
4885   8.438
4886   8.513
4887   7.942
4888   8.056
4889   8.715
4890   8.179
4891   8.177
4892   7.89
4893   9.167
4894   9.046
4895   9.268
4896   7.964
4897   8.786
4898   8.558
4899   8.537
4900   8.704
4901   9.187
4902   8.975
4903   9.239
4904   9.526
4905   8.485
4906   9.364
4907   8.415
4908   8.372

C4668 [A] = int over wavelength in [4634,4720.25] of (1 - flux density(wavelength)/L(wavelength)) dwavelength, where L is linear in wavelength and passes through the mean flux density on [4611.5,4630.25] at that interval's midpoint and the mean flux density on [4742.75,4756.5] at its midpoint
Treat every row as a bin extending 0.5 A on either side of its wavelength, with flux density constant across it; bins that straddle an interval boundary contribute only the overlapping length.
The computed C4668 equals 7.75 A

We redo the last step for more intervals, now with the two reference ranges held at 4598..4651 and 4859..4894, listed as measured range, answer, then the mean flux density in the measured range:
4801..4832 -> -2.9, 8.81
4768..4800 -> -2.6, 8.72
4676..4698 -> 0.6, 7.91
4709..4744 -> -1.9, 8.55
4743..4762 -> -1.3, 8.66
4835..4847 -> -0.6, 8.43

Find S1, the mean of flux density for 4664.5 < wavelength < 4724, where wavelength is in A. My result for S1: 7.91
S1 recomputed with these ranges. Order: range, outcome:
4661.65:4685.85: 7.9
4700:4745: 8.28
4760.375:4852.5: 8.66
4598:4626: 8.37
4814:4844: 8.64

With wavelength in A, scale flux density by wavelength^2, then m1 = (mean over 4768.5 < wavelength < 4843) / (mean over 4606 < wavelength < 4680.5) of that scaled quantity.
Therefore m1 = 1.16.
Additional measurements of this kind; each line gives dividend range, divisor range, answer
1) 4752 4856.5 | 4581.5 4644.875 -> 1.15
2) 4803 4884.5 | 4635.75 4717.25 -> 1.15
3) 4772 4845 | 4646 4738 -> 1.14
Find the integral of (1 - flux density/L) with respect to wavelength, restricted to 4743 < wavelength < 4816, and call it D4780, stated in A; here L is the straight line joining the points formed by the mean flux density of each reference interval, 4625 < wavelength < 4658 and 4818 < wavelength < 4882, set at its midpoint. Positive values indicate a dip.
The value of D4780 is -4.7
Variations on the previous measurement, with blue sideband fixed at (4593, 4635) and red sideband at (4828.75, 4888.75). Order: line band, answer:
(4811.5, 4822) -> -1.0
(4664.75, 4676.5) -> 0.9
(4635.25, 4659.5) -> 1.7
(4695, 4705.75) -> 0.7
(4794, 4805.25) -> -1.1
